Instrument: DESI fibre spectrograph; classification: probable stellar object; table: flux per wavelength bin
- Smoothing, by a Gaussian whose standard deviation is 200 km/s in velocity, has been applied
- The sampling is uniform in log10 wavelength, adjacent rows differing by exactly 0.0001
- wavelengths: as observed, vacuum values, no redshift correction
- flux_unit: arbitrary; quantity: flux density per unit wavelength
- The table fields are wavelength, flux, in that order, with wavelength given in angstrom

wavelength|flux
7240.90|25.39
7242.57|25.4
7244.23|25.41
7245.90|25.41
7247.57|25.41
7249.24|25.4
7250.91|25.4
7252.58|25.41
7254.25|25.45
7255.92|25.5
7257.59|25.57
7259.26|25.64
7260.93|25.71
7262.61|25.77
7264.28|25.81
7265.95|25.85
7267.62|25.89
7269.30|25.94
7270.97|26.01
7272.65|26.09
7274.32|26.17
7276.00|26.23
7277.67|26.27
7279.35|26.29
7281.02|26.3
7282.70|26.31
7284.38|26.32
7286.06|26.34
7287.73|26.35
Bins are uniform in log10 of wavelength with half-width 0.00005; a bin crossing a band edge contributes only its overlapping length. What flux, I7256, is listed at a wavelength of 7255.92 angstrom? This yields 25.5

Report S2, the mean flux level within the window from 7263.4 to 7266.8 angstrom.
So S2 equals 25.9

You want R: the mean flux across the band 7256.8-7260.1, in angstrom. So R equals 25.6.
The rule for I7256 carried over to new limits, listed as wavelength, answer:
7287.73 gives 26.35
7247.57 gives 25.41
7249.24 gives 25.4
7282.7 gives 26.31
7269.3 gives 25.94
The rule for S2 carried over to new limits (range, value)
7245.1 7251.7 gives 25.4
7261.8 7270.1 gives 25.9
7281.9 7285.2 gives 26.3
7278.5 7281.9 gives 26.3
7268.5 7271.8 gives 26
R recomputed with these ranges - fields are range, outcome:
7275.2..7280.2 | 26.3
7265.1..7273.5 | 26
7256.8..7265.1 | 25.7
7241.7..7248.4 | 25.4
